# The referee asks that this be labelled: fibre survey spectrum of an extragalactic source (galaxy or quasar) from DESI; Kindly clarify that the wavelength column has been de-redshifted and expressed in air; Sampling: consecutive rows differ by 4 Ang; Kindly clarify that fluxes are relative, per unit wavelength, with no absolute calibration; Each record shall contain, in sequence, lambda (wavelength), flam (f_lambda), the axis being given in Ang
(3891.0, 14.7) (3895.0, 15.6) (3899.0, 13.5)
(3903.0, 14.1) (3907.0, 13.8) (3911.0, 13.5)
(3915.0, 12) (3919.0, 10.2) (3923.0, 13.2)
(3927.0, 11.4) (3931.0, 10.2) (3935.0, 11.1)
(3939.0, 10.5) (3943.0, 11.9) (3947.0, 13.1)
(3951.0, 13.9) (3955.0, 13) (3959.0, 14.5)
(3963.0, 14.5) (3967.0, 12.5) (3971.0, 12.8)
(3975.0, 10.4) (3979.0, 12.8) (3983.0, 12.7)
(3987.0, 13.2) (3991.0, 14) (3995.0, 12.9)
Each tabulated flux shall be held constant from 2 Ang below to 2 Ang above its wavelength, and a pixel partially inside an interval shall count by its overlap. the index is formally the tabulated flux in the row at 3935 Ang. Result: 11.1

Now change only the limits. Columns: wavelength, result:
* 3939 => 10.5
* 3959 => 14.5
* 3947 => 13.1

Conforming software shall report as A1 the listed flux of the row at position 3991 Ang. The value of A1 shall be 14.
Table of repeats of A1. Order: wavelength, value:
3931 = 10.2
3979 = 12.8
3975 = 10.4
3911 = 13.5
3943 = 11.9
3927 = 11.4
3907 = 13.8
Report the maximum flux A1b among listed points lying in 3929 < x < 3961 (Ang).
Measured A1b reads 14.5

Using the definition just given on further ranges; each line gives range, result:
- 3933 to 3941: 11.1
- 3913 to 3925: 13.2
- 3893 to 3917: 15.6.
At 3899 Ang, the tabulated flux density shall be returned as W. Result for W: 13.5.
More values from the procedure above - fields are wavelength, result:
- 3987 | 13.2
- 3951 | 13.9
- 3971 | 12.8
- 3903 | 14.1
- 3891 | 14.7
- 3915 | 12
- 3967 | 12.5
